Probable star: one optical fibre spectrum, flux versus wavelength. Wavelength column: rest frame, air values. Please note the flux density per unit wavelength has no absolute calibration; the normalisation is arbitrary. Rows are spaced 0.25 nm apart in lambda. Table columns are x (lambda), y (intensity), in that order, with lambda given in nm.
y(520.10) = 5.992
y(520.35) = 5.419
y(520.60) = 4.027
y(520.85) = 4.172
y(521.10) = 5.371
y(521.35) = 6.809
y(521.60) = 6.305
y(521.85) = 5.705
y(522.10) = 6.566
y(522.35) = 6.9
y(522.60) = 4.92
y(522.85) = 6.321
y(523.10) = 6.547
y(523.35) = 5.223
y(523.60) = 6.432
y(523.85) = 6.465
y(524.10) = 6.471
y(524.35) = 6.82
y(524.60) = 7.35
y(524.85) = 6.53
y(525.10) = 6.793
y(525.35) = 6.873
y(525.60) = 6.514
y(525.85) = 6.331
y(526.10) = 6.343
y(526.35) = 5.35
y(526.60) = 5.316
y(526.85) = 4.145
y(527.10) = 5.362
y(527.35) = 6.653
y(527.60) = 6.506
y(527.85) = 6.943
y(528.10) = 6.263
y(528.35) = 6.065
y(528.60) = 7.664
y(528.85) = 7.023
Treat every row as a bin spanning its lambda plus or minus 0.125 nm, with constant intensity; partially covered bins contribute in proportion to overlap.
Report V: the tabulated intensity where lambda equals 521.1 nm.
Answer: 5.371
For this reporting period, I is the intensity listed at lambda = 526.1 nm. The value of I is 6.343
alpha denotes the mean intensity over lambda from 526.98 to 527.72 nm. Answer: 6.18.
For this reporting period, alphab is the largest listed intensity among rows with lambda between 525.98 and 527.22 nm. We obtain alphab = 6.343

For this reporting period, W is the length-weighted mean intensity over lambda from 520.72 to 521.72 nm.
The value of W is 5.65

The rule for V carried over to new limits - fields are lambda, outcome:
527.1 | 5.362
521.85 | 5.705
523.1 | 6.547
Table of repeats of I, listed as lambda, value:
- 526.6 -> 5.316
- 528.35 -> 6.065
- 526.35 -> 5.35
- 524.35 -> 6.82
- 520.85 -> 4.172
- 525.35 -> 6.873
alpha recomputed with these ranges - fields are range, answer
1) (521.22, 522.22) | 6.34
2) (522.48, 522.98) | 5.64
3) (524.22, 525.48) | 6.87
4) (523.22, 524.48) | 6.29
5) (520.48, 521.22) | 4.52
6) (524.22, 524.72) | 7.08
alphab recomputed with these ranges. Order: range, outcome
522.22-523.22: 6.9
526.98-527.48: 6.653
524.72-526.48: 6.873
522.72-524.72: 7.35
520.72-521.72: 6.809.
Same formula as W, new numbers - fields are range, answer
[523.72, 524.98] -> 6.73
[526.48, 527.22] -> 4.94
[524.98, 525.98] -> 6.63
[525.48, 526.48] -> 6.13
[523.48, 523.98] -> 6.45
